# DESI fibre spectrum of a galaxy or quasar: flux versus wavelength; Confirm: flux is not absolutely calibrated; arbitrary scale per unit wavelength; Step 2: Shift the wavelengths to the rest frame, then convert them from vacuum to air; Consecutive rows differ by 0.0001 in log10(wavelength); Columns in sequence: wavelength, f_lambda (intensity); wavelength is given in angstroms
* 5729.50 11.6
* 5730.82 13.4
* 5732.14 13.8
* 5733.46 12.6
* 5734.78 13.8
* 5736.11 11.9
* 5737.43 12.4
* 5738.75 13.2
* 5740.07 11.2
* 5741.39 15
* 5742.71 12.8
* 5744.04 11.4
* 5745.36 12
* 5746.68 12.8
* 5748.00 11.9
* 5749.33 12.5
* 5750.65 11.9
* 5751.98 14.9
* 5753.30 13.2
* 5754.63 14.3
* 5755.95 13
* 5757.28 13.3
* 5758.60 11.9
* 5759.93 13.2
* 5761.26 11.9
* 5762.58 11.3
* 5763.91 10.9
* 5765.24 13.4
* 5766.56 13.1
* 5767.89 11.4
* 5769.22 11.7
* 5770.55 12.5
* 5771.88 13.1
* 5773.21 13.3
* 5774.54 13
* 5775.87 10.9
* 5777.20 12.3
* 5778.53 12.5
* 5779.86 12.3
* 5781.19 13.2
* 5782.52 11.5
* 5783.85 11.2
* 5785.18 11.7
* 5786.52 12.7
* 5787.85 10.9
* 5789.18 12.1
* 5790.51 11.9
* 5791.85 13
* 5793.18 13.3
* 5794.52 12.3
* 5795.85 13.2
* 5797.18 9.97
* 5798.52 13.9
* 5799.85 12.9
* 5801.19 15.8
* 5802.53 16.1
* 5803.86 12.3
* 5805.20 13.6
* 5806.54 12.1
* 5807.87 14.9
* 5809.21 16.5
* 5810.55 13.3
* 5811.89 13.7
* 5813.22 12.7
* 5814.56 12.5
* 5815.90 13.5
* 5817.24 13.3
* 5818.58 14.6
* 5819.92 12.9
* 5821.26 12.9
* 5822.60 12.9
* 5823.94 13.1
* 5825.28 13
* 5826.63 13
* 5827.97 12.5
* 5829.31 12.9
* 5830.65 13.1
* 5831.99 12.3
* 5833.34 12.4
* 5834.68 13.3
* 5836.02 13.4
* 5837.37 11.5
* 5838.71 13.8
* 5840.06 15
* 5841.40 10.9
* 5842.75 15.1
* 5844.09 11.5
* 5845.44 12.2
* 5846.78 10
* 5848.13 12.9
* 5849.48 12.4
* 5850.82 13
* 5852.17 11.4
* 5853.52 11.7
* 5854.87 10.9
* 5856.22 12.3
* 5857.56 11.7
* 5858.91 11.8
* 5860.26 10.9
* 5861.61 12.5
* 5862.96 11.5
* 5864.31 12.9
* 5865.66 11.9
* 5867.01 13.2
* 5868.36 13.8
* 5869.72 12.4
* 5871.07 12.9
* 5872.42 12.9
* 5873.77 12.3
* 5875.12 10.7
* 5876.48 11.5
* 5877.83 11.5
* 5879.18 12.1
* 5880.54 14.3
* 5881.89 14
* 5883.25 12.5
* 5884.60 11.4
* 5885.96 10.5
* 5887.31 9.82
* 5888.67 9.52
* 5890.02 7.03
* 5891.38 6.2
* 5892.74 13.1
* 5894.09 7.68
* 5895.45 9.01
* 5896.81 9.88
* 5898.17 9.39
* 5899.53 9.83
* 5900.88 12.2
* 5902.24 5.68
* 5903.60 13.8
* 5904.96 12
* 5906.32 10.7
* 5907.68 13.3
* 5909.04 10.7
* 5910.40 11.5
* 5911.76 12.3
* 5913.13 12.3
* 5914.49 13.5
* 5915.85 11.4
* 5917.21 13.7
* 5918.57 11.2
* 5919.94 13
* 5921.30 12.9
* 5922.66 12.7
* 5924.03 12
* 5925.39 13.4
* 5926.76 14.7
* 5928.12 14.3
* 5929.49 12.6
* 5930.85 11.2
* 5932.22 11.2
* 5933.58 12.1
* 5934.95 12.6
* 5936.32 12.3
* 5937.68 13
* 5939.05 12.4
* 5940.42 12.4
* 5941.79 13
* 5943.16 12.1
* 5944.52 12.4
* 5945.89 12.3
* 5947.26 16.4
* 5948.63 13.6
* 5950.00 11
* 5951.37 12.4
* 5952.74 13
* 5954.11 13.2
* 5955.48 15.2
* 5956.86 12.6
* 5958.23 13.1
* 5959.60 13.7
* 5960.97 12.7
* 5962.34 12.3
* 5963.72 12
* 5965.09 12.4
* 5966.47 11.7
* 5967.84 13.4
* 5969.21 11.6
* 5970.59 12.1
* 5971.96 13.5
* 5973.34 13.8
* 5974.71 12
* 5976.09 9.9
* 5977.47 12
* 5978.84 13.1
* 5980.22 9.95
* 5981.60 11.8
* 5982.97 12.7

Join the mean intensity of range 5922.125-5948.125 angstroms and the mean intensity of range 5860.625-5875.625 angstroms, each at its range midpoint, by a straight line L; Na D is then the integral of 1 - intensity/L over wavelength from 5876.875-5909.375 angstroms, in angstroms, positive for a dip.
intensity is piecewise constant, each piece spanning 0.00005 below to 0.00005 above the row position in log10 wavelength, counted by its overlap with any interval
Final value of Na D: 4.9 angstroms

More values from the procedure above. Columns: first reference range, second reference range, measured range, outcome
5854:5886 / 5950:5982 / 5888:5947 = 3.4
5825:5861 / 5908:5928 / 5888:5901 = 3.4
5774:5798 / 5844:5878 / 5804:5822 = -2.2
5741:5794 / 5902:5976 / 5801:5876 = -1.9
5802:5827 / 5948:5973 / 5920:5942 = 0.4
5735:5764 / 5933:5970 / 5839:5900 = 5.5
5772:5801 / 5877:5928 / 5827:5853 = -1.5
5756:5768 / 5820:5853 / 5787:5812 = -1.4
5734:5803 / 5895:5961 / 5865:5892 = 1.9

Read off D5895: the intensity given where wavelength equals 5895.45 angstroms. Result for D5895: 9.01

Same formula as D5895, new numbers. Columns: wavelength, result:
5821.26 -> 12.9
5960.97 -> 12.7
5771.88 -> 13.1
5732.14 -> 13.8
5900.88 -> 12.2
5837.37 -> 11.5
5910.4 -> 11.5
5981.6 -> 11.8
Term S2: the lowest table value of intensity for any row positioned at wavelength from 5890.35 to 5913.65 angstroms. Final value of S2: 5.68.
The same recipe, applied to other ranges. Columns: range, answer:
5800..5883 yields 10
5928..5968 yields 11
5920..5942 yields 11.2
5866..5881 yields 10.7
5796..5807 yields 9.97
